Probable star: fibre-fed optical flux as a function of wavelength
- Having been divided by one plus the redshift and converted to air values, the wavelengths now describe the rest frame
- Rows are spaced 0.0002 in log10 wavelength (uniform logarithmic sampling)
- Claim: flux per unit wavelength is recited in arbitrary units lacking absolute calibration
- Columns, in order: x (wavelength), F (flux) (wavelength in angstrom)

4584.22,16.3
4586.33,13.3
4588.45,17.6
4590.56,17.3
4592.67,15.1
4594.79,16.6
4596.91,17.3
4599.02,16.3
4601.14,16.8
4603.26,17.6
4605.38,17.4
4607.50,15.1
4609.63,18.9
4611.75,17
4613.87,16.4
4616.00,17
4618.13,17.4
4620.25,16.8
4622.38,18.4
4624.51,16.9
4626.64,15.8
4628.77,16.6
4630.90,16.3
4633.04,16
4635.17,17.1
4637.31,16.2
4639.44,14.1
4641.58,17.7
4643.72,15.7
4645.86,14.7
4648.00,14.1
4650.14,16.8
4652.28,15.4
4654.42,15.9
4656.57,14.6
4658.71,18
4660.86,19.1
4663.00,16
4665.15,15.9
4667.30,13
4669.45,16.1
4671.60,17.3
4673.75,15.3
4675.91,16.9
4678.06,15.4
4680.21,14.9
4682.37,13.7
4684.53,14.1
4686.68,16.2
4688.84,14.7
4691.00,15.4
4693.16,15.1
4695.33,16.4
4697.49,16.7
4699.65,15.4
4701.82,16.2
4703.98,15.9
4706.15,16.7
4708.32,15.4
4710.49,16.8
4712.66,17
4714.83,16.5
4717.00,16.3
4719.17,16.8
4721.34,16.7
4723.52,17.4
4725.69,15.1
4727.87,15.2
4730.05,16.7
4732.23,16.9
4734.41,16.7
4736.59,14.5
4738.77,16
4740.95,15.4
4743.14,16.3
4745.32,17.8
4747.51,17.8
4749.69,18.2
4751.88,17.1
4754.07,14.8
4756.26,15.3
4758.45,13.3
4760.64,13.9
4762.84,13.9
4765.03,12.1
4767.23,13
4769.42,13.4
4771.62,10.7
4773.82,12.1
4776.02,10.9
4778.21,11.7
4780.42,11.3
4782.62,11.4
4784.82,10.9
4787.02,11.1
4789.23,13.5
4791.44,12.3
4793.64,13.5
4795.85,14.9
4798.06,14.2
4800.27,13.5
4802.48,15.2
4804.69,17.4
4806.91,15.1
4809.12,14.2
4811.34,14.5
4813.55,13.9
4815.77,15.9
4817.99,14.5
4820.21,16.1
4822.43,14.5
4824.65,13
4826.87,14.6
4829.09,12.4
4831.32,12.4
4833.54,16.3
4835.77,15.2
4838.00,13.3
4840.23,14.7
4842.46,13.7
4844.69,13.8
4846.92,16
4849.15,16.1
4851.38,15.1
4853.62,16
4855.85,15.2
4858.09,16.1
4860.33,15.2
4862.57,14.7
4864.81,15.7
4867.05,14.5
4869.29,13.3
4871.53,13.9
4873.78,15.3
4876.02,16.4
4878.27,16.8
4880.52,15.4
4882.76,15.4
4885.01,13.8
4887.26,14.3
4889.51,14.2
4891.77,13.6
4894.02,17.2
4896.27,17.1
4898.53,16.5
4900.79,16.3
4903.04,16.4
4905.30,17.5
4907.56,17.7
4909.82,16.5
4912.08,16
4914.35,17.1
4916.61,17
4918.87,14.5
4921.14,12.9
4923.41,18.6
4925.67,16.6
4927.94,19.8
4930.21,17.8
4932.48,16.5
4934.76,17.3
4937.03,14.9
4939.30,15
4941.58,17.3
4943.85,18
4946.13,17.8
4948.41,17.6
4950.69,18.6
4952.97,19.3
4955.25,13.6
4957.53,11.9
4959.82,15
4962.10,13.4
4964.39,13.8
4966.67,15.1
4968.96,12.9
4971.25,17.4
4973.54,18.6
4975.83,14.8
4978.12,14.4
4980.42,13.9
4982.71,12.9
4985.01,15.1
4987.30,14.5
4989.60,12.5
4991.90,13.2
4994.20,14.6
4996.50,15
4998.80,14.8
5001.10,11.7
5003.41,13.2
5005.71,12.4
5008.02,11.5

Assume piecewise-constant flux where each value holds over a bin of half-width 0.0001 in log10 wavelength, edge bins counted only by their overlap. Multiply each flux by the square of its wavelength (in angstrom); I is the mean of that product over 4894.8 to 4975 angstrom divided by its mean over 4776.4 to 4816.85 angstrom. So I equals 1.3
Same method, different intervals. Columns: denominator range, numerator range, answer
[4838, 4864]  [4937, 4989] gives 1.07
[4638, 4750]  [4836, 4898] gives 1.01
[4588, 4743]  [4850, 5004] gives 1.07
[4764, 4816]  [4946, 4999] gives 1.23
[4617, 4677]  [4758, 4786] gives 0.79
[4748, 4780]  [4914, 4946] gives 1.31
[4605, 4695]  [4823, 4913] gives 1.04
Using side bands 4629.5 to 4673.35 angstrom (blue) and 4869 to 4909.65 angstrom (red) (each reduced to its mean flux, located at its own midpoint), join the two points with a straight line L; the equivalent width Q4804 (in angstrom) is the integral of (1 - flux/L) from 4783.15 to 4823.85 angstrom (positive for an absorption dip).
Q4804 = 4.3 angstrom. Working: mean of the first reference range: 16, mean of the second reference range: 15.7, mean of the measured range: 14.1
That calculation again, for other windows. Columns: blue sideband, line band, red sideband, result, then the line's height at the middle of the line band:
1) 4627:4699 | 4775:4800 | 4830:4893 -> 4.7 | 15.2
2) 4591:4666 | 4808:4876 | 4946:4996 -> 3.7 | 15.6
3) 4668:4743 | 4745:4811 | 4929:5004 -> 8.2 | 15.7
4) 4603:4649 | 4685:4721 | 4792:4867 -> -0.6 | 15.8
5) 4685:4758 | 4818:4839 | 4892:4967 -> 2.7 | 16.3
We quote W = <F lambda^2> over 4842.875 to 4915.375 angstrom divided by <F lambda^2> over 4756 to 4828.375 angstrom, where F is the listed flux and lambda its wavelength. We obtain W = 1.2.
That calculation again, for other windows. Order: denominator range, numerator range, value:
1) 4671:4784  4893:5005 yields 1.13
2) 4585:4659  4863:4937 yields 1.10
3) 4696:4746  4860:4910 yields 1.02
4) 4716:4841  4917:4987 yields 1.17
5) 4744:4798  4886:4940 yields 1.28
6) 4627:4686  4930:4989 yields 1.12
